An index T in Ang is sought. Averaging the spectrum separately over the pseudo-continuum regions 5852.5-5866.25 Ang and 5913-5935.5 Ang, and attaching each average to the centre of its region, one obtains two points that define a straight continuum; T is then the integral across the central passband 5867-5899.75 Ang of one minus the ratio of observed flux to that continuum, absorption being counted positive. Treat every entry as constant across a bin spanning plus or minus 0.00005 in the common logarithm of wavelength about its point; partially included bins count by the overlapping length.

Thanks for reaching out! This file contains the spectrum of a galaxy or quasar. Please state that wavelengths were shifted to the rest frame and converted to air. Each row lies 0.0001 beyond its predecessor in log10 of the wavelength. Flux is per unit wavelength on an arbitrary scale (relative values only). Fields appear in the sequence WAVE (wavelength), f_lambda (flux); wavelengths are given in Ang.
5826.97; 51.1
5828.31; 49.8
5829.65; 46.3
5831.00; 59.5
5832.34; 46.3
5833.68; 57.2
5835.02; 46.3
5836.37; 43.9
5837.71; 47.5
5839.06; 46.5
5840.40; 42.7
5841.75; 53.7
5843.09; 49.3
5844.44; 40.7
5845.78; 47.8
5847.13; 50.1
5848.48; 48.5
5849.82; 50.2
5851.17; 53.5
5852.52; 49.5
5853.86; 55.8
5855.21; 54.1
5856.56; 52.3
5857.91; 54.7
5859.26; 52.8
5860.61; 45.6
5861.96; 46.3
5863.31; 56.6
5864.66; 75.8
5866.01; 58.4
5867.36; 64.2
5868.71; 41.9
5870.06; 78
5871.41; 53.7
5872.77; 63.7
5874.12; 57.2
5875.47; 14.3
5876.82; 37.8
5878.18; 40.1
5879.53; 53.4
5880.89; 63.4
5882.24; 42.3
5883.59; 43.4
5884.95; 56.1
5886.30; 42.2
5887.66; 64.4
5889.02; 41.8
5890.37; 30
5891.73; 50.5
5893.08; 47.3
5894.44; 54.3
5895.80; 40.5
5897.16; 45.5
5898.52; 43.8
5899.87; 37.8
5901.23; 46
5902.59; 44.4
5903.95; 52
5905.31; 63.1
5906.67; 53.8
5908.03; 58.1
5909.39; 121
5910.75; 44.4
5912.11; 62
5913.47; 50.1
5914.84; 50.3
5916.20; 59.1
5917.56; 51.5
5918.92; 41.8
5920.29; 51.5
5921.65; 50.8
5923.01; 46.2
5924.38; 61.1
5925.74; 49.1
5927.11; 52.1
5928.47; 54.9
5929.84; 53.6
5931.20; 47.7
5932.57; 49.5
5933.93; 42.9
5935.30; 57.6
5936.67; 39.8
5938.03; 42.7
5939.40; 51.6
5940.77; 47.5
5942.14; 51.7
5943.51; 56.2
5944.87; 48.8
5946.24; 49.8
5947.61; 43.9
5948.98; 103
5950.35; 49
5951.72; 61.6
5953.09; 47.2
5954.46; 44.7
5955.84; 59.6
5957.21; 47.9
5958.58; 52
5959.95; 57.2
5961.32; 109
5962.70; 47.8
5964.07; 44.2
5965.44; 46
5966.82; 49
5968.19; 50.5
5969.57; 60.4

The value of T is 3.1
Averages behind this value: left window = 54.9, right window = 51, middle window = 48.4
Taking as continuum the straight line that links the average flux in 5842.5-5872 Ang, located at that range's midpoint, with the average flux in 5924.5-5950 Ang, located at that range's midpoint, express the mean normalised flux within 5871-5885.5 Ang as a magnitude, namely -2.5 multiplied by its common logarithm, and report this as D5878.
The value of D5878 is 0.12 mag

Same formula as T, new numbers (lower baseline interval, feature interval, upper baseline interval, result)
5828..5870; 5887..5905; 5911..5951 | 1.94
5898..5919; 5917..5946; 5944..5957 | 3.05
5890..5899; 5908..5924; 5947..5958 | -2.57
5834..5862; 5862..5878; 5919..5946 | -1.42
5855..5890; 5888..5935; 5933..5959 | 0.56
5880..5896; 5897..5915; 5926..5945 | -2.47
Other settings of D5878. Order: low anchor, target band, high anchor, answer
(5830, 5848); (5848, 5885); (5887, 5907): -0.090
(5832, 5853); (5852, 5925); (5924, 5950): -0.036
